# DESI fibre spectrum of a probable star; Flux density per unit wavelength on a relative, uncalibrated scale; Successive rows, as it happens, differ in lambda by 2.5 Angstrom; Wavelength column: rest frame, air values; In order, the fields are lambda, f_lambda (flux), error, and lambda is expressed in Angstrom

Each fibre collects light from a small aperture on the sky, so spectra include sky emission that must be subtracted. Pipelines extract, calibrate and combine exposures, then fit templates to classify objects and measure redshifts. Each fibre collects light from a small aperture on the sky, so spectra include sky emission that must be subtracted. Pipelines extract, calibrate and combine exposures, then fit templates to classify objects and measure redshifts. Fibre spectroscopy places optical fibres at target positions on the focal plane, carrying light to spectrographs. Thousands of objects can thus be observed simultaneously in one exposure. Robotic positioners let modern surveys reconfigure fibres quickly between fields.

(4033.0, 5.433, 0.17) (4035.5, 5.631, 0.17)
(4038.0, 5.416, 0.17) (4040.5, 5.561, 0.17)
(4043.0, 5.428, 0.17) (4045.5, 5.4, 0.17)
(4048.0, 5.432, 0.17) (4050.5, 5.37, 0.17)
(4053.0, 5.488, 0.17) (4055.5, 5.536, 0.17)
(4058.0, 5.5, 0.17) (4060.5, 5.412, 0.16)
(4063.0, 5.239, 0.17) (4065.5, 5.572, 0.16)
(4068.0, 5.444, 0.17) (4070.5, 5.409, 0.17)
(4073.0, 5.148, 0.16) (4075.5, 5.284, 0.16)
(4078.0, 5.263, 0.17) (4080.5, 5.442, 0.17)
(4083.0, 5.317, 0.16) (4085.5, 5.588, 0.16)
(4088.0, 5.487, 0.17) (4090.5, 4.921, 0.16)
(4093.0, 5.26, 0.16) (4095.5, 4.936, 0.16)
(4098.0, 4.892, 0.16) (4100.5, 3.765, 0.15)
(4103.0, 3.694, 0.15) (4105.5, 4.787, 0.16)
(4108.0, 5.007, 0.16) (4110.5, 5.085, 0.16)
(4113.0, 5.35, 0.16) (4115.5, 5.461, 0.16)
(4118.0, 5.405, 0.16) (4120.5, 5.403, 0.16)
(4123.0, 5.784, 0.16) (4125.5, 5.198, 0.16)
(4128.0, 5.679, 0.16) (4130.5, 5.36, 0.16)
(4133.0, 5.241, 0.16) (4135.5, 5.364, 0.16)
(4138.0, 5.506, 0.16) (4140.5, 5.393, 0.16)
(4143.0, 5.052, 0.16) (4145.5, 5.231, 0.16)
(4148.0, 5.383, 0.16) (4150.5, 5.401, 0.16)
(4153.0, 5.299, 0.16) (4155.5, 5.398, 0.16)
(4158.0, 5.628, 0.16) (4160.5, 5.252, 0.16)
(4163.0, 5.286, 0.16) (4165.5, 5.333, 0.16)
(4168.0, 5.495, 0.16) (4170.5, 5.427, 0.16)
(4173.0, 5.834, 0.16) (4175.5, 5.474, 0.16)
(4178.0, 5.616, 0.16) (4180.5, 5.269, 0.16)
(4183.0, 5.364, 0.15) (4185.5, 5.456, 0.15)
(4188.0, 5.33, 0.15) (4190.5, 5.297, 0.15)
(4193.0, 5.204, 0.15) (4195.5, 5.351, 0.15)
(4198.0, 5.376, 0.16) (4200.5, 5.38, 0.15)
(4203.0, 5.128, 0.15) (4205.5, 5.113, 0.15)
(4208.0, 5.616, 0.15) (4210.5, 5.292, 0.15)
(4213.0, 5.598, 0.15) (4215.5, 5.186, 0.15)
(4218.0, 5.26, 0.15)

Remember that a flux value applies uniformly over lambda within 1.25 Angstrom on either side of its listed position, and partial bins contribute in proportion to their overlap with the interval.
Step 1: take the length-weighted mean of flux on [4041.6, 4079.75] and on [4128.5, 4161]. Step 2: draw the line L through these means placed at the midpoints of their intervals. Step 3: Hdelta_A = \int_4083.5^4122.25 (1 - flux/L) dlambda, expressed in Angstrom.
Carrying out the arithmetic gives 2.6 Angstrom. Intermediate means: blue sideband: 5.4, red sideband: 5.36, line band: 5.02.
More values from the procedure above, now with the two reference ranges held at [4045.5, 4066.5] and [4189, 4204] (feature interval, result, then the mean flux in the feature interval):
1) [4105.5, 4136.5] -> 0.2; 5.34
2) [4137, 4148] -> 0.1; 5.3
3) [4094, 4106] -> 2.2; 4.41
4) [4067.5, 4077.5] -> 0.2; 5.31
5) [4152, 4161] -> -0.1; 5.41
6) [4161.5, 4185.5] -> -0.6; 5.45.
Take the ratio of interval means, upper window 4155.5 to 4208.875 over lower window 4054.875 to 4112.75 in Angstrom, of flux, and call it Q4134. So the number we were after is 1.1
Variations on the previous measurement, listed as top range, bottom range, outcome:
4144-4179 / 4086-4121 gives 1.09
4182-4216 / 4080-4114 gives 1.08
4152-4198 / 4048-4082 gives 1.00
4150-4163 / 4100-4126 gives 1.07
